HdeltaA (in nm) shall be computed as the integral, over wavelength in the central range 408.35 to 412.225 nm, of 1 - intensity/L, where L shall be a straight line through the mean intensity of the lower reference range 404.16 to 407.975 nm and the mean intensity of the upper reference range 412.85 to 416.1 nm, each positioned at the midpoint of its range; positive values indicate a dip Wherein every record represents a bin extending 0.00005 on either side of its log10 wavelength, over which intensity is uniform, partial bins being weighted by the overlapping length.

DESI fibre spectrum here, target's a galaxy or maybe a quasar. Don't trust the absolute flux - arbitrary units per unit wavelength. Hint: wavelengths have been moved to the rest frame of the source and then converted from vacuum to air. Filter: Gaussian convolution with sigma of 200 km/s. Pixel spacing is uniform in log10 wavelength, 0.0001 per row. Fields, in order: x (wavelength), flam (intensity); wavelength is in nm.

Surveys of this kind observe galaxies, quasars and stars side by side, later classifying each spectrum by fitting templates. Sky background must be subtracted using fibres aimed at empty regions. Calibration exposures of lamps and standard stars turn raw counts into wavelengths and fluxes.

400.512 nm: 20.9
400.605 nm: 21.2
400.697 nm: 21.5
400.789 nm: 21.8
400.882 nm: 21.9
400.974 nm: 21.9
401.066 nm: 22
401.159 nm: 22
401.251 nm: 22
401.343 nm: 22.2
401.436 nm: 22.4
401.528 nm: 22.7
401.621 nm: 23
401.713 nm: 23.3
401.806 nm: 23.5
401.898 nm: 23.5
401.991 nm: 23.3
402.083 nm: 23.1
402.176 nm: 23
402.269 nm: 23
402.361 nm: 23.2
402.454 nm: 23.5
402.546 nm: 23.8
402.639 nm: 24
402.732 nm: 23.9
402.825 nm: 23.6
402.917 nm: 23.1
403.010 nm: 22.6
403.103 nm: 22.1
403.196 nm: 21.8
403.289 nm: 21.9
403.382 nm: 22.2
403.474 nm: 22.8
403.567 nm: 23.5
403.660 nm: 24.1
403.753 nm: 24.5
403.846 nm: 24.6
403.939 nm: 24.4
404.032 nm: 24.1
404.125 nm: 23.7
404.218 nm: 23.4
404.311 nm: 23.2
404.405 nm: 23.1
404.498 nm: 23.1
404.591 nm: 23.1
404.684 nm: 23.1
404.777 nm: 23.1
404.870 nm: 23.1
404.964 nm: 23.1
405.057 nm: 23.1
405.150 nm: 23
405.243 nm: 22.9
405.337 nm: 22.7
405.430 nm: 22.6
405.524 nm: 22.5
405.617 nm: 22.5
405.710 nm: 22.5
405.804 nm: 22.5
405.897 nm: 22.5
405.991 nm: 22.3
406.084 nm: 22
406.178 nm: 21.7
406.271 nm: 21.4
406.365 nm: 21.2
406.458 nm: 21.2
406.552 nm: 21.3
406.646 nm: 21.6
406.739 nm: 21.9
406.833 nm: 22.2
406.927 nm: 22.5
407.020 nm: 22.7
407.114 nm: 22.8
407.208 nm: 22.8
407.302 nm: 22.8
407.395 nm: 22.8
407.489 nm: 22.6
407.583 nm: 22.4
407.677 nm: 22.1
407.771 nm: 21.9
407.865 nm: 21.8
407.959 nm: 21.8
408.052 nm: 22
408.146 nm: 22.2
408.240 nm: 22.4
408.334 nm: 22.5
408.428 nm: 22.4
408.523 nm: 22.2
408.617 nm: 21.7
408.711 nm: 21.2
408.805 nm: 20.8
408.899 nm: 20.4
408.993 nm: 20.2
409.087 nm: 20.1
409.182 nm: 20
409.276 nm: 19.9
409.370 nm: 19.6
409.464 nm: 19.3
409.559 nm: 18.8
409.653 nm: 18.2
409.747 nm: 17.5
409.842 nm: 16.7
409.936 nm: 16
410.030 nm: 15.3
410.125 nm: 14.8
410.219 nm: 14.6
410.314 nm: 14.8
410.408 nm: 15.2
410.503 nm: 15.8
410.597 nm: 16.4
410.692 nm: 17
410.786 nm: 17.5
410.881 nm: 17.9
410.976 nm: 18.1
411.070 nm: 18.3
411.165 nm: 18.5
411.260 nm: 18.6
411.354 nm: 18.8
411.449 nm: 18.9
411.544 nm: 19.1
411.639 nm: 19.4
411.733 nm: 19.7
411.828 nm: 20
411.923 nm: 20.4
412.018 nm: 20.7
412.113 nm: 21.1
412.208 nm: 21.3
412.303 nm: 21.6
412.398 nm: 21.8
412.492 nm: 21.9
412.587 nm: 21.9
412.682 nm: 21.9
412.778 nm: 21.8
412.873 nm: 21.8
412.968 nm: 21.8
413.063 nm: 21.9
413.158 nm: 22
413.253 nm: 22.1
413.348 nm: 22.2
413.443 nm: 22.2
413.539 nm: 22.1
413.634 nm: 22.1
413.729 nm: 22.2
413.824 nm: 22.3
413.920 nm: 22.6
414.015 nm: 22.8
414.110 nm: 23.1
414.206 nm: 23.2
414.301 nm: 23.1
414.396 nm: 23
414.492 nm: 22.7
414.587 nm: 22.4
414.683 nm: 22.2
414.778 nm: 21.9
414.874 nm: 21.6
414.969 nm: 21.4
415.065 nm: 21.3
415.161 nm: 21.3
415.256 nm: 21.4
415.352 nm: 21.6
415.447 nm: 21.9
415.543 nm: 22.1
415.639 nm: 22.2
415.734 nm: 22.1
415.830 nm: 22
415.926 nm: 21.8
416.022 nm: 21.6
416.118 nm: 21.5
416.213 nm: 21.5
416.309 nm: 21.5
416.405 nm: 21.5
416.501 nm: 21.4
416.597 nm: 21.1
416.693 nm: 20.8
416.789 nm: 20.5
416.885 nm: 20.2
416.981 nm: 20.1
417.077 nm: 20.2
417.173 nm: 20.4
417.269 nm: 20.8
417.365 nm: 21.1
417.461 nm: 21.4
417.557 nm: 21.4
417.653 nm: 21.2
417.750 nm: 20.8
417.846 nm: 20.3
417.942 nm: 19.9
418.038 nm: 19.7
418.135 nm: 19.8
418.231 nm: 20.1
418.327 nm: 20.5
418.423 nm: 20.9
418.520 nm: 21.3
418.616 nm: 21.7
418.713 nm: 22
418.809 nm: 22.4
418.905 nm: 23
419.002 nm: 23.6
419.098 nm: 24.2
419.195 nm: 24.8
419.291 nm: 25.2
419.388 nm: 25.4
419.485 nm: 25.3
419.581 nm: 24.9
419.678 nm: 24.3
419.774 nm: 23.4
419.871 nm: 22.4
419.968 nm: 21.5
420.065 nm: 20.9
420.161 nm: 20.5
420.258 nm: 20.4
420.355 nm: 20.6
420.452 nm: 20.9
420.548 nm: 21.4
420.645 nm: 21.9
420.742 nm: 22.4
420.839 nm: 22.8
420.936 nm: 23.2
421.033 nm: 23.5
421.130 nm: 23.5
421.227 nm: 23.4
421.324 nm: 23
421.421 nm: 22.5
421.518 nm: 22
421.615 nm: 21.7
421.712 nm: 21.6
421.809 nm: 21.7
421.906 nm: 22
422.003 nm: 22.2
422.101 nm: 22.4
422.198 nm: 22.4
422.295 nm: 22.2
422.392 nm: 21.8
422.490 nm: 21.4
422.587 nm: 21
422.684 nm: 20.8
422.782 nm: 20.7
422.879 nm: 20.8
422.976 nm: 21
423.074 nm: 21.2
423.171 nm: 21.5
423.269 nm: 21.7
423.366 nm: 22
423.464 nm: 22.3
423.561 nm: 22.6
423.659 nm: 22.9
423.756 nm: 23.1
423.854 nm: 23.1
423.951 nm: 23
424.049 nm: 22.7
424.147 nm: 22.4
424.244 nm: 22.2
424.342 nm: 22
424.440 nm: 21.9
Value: 0.62 nm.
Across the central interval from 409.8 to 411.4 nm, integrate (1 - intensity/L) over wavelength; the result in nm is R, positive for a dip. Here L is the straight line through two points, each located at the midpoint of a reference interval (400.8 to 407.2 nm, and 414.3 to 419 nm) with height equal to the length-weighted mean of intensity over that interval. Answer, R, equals 0.386 nm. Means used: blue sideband 22.8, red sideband 21.4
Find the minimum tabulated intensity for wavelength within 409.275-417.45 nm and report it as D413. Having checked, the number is 14.6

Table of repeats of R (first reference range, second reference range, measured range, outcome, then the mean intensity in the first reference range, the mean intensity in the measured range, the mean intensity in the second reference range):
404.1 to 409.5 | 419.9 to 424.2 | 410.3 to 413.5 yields 0.32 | 22.1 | 19.8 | 22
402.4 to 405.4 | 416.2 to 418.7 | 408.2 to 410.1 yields 0.22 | 23.3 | 19.7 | 20.8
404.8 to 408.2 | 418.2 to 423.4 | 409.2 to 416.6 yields 0.63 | 22.3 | 20.4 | 22.2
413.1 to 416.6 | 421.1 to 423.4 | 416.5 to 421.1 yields 0.02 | 22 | 21.8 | 21.8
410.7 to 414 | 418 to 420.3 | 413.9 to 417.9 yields 0.00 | 20.7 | 21.6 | 22.4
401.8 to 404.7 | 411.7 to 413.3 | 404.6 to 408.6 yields 0.05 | 23.3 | 22.4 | 21.4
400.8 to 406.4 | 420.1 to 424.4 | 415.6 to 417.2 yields 0.08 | 22.9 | 21.2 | 22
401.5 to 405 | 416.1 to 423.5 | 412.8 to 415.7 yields 0.02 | 23.3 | 22.2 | 21.8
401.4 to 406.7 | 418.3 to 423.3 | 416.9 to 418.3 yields 0.12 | 22.9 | 20.5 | 22.3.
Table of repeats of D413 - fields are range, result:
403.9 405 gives 23.1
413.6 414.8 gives 21.9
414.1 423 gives 19.7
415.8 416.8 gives 20.5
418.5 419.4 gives 21.3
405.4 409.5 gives 19.3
